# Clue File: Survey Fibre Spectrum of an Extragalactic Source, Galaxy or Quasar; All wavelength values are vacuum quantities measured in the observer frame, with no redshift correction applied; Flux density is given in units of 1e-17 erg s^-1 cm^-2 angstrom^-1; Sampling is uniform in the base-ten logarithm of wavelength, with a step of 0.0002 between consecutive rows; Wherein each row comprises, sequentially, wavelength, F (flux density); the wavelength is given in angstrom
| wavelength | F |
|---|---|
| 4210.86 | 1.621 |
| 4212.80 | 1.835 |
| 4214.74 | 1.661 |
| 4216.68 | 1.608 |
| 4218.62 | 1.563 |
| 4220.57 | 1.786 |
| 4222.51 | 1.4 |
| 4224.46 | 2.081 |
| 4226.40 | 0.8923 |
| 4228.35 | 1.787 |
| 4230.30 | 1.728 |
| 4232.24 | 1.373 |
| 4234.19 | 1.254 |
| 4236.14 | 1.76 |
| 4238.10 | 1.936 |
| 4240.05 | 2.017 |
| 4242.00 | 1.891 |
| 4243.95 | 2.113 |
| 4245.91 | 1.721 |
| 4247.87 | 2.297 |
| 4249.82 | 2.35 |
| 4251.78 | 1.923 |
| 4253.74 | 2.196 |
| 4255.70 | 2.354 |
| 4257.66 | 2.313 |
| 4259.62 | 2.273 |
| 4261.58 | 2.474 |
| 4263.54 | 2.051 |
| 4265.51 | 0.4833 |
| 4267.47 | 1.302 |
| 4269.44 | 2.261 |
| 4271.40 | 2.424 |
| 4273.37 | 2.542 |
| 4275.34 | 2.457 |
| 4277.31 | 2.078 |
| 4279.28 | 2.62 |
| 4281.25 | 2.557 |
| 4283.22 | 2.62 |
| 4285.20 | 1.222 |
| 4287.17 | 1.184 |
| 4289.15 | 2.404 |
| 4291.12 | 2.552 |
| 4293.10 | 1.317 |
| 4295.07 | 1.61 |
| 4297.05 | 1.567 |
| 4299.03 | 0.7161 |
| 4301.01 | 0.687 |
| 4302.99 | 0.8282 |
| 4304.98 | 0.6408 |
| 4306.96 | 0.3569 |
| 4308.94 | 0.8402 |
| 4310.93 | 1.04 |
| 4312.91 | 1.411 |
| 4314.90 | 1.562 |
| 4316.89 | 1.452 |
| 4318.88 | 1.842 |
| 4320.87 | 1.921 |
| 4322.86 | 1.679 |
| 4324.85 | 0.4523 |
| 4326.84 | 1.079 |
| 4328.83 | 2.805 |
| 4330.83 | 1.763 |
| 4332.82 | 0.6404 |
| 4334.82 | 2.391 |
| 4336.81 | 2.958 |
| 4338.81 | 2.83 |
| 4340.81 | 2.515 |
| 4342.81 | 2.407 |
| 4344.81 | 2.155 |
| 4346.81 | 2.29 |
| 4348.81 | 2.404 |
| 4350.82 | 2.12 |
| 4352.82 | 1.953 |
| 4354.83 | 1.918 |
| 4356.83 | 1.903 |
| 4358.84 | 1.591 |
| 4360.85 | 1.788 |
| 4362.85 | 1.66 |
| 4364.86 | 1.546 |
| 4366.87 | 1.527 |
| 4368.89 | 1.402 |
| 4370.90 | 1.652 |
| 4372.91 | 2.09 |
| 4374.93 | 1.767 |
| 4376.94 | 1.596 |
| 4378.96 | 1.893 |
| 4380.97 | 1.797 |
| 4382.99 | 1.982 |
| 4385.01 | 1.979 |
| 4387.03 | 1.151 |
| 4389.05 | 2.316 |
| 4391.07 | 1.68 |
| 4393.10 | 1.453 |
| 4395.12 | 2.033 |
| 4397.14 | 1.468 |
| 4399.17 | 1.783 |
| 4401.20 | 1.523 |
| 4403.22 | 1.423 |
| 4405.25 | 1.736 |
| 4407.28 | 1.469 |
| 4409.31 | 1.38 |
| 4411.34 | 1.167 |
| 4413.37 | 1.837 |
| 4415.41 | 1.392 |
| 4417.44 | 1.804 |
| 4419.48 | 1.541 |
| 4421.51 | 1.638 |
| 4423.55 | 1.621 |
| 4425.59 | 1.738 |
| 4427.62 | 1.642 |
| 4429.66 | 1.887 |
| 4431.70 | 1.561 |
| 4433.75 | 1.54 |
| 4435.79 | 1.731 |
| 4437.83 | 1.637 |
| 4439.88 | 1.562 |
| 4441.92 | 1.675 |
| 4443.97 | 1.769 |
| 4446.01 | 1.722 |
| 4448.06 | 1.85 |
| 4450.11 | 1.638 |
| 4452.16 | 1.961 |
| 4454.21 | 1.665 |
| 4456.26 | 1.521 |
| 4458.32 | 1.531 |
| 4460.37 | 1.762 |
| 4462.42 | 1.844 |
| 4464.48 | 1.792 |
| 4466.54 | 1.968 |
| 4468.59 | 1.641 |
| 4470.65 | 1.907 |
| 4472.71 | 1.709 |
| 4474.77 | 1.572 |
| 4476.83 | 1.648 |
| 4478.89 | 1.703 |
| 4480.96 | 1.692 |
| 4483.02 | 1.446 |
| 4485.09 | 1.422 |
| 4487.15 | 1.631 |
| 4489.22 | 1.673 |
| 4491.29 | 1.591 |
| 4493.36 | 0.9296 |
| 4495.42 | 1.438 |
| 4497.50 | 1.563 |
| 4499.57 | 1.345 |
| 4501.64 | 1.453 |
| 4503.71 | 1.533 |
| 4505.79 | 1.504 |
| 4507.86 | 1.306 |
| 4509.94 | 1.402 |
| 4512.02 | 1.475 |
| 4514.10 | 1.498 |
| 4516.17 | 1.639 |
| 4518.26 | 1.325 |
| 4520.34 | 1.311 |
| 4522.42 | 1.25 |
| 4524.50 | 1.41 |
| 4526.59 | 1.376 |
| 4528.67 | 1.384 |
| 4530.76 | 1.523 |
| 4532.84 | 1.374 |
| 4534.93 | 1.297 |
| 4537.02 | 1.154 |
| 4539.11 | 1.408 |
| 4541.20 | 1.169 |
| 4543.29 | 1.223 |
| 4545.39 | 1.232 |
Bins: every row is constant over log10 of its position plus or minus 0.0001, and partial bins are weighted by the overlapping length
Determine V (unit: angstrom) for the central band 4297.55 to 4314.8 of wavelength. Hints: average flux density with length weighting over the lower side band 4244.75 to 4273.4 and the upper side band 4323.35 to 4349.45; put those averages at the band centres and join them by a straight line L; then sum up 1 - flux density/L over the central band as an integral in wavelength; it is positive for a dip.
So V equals 9.9 angstrom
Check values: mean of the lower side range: 2.05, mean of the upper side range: 2.04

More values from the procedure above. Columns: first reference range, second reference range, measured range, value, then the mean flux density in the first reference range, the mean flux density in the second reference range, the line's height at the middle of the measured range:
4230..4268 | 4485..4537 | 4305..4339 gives 4.39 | 1.9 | 1.42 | 1.77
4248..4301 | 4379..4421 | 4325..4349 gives -4.08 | 1.97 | 1.65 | 1.81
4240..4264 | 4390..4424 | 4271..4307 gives 5.48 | 2.16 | 1.59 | 2.02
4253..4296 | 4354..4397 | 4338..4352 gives -4.09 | 2.06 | 1.74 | 1.84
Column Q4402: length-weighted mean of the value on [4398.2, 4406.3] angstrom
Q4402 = 1.61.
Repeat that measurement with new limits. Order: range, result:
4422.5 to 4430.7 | 1.72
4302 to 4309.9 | 0.666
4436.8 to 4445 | 1.66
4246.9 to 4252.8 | 2.19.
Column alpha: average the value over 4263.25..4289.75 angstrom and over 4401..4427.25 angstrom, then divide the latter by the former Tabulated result 0.78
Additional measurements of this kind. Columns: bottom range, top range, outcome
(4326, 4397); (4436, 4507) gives 0.85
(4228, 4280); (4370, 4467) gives 0.84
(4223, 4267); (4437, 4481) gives 0.92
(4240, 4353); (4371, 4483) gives 0.92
